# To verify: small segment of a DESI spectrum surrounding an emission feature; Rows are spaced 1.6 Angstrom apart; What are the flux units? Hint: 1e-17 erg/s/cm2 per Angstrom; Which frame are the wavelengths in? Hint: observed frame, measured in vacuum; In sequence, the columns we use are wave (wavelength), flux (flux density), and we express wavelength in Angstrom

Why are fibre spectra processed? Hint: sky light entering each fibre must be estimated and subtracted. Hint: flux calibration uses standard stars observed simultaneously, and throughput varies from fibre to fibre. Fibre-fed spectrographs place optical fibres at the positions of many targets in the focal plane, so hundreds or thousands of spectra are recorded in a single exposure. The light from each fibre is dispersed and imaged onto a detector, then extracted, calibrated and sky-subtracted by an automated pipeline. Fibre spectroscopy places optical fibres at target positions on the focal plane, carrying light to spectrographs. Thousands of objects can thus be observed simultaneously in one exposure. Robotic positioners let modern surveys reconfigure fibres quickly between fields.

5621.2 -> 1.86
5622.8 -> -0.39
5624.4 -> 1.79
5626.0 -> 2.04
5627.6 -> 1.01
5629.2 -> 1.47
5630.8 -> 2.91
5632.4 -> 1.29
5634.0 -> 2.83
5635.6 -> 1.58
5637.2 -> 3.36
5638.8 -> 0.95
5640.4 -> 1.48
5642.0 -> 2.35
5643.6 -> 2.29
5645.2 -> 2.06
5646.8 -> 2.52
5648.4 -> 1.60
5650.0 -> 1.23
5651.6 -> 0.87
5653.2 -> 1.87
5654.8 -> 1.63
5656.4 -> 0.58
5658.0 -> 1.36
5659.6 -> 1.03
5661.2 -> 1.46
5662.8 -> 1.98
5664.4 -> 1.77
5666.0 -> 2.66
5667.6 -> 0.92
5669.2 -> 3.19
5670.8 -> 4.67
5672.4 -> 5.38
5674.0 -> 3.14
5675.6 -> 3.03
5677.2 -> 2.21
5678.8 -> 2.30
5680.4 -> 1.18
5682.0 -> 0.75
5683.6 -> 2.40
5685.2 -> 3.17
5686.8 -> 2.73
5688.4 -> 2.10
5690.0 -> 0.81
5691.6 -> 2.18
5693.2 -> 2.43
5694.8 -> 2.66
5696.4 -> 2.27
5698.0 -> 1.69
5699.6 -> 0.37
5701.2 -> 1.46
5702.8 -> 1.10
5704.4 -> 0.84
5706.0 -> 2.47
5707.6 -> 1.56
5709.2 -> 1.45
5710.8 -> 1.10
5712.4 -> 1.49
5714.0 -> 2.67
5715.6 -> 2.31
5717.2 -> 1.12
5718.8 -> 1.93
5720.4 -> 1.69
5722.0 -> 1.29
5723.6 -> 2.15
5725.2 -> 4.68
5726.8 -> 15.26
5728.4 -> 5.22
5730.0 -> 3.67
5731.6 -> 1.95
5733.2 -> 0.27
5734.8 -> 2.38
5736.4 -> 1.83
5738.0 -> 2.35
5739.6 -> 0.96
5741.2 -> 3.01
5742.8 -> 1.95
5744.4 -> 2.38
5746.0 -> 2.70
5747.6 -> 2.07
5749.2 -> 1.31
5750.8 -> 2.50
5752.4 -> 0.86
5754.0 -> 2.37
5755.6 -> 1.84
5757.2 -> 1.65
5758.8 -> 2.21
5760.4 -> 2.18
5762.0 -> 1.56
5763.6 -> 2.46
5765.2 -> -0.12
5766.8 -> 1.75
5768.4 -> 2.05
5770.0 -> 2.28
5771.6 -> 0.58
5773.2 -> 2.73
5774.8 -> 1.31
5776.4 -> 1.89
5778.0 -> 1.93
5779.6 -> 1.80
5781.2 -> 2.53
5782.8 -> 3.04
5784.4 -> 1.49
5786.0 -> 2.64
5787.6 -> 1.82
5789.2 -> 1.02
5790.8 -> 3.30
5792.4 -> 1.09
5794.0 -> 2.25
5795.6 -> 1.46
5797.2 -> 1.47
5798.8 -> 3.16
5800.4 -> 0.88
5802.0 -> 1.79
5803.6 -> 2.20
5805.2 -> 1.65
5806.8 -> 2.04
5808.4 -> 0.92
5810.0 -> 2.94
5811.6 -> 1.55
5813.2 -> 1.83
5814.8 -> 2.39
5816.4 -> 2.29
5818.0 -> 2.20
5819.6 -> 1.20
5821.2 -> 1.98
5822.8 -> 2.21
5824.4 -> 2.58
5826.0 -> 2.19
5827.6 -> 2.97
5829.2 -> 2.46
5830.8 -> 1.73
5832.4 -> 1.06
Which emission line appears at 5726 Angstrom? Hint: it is [O III]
